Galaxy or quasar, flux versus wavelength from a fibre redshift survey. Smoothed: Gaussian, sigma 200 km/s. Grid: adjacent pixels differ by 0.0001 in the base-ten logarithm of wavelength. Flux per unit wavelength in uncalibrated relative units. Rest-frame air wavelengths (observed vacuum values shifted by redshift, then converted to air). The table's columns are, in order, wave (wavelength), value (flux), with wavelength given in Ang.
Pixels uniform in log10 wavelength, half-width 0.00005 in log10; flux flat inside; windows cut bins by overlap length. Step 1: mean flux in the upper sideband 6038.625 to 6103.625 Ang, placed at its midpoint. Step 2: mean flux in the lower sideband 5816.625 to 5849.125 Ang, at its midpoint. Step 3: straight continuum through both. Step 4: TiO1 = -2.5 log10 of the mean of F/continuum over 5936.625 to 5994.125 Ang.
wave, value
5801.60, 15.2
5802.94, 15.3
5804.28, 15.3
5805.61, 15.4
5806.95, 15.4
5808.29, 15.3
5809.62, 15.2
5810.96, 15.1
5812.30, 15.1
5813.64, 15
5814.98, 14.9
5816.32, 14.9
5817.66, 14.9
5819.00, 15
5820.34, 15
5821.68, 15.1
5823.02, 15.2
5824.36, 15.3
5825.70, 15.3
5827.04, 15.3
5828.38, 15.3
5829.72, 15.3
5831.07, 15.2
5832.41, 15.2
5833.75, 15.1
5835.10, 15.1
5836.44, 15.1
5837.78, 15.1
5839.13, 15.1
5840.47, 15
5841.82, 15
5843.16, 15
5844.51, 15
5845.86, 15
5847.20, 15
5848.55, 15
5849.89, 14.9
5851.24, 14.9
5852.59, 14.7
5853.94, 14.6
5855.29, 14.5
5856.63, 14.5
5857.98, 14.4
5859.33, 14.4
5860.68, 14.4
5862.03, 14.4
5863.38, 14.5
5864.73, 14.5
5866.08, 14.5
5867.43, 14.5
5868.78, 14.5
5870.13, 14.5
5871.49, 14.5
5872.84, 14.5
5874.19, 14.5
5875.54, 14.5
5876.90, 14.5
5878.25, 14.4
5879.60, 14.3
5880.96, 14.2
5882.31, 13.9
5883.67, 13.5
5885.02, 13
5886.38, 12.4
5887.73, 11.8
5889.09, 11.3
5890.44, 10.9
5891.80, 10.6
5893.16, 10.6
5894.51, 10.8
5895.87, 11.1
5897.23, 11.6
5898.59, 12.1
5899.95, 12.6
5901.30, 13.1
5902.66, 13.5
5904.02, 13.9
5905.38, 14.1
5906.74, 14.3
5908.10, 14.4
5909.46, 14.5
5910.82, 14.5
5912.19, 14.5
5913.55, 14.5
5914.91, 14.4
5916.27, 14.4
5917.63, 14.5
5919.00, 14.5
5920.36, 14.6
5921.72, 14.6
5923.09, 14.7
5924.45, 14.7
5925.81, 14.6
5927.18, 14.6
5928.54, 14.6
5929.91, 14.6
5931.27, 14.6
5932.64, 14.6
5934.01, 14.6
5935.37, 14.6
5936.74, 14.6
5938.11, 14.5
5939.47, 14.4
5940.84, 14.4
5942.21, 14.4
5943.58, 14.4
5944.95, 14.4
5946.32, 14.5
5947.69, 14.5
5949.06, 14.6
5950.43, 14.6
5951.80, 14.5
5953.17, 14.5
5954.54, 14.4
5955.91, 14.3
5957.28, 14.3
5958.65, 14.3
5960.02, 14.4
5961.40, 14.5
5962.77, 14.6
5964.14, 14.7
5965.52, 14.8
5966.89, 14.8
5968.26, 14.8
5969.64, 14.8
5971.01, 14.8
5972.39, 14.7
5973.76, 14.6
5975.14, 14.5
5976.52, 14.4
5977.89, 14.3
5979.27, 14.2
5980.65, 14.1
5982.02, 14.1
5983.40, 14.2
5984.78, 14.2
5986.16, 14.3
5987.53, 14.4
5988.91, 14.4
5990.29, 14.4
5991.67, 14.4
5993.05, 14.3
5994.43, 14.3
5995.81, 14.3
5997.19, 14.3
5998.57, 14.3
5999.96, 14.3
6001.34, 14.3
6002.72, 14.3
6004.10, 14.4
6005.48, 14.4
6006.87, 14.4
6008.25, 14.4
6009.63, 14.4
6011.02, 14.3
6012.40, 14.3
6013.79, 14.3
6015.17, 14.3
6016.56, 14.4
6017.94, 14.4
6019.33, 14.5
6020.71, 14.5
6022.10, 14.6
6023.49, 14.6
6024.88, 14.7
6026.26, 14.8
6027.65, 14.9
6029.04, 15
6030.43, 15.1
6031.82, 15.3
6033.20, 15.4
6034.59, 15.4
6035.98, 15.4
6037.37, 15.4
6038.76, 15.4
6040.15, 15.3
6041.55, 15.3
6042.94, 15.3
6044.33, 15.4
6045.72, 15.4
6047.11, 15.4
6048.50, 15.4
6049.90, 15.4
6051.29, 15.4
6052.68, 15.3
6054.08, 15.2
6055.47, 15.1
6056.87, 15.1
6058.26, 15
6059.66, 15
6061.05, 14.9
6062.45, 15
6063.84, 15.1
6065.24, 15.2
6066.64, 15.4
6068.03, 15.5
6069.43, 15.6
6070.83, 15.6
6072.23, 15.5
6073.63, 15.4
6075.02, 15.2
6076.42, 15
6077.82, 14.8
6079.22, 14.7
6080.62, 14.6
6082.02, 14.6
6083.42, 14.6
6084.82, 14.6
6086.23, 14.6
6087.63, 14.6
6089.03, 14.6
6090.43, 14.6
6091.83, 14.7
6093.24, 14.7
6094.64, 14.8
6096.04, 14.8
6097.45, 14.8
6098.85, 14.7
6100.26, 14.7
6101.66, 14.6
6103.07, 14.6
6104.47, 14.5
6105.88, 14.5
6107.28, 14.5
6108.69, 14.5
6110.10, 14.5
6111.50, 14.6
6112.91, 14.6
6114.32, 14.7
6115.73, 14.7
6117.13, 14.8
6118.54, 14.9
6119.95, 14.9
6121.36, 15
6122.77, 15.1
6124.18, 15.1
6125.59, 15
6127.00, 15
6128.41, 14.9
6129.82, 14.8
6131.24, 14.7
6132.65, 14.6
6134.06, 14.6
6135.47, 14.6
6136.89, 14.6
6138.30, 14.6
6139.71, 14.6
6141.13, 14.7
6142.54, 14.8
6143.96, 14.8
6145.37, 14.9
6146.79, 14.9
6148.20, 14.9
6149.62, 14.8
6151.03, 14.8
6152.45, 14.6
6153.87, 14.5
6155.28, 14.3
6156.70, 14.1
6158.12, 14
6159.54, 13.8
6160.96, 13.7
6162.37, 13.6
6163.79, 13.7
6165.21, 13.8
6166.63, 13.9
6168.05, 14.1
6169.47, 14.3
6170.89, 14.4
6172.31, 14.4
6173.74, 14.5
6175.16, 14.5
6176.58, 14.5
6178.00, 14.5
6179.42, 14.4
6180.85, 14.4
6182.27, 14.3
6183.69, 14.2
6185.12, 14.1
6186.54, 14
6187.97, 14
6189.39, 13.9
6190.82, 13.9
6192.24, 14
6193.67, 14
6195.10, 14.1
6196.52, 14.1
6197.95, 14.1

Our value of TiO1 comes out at 0.04 mag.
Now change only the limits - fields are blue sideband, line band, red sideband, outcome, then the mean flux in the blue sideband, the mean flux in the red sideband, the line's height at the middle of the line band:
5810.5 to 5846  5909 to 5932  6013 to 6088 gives 0.04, 15.1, 15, 15.1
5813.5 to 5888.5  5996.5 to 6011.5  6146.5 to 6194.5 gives 0.01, 14.6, 14.2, 14.4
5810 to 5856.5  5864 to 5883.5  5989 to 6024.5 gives 0.04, 15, 14.4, 14.9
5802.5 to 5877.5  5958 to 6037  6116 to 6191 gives 0.01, 14.9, 14.5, 14.7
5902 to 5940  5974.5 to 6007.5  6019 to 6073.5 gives 0.04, 14.5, 15.2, 14.9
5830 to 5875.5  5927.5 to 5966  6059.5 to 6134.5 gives 0.02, 14.8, 14.8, 14.8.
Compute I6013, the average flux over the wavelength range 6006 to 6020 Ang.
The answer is 14.4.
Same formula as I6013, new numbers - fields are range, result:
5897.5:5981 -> 14.4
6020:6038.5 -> 15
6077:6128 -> 14.7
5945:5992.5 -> 14.5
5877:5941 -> 13.7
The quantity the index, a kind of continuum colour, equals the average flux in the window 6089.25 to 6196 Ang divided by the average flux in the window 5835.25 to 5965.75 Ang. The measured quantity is 1.02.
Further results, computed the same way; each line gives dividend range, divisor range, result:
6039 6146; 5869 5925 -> 1.10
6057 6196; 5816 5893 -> 1.01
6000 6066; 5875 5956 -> 1.08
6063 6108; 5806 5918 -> 1.04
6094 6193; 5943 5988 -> 1.00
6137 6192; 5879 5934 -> 1.06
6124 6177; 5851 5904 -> 1.07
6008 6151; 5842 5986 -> 1.05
